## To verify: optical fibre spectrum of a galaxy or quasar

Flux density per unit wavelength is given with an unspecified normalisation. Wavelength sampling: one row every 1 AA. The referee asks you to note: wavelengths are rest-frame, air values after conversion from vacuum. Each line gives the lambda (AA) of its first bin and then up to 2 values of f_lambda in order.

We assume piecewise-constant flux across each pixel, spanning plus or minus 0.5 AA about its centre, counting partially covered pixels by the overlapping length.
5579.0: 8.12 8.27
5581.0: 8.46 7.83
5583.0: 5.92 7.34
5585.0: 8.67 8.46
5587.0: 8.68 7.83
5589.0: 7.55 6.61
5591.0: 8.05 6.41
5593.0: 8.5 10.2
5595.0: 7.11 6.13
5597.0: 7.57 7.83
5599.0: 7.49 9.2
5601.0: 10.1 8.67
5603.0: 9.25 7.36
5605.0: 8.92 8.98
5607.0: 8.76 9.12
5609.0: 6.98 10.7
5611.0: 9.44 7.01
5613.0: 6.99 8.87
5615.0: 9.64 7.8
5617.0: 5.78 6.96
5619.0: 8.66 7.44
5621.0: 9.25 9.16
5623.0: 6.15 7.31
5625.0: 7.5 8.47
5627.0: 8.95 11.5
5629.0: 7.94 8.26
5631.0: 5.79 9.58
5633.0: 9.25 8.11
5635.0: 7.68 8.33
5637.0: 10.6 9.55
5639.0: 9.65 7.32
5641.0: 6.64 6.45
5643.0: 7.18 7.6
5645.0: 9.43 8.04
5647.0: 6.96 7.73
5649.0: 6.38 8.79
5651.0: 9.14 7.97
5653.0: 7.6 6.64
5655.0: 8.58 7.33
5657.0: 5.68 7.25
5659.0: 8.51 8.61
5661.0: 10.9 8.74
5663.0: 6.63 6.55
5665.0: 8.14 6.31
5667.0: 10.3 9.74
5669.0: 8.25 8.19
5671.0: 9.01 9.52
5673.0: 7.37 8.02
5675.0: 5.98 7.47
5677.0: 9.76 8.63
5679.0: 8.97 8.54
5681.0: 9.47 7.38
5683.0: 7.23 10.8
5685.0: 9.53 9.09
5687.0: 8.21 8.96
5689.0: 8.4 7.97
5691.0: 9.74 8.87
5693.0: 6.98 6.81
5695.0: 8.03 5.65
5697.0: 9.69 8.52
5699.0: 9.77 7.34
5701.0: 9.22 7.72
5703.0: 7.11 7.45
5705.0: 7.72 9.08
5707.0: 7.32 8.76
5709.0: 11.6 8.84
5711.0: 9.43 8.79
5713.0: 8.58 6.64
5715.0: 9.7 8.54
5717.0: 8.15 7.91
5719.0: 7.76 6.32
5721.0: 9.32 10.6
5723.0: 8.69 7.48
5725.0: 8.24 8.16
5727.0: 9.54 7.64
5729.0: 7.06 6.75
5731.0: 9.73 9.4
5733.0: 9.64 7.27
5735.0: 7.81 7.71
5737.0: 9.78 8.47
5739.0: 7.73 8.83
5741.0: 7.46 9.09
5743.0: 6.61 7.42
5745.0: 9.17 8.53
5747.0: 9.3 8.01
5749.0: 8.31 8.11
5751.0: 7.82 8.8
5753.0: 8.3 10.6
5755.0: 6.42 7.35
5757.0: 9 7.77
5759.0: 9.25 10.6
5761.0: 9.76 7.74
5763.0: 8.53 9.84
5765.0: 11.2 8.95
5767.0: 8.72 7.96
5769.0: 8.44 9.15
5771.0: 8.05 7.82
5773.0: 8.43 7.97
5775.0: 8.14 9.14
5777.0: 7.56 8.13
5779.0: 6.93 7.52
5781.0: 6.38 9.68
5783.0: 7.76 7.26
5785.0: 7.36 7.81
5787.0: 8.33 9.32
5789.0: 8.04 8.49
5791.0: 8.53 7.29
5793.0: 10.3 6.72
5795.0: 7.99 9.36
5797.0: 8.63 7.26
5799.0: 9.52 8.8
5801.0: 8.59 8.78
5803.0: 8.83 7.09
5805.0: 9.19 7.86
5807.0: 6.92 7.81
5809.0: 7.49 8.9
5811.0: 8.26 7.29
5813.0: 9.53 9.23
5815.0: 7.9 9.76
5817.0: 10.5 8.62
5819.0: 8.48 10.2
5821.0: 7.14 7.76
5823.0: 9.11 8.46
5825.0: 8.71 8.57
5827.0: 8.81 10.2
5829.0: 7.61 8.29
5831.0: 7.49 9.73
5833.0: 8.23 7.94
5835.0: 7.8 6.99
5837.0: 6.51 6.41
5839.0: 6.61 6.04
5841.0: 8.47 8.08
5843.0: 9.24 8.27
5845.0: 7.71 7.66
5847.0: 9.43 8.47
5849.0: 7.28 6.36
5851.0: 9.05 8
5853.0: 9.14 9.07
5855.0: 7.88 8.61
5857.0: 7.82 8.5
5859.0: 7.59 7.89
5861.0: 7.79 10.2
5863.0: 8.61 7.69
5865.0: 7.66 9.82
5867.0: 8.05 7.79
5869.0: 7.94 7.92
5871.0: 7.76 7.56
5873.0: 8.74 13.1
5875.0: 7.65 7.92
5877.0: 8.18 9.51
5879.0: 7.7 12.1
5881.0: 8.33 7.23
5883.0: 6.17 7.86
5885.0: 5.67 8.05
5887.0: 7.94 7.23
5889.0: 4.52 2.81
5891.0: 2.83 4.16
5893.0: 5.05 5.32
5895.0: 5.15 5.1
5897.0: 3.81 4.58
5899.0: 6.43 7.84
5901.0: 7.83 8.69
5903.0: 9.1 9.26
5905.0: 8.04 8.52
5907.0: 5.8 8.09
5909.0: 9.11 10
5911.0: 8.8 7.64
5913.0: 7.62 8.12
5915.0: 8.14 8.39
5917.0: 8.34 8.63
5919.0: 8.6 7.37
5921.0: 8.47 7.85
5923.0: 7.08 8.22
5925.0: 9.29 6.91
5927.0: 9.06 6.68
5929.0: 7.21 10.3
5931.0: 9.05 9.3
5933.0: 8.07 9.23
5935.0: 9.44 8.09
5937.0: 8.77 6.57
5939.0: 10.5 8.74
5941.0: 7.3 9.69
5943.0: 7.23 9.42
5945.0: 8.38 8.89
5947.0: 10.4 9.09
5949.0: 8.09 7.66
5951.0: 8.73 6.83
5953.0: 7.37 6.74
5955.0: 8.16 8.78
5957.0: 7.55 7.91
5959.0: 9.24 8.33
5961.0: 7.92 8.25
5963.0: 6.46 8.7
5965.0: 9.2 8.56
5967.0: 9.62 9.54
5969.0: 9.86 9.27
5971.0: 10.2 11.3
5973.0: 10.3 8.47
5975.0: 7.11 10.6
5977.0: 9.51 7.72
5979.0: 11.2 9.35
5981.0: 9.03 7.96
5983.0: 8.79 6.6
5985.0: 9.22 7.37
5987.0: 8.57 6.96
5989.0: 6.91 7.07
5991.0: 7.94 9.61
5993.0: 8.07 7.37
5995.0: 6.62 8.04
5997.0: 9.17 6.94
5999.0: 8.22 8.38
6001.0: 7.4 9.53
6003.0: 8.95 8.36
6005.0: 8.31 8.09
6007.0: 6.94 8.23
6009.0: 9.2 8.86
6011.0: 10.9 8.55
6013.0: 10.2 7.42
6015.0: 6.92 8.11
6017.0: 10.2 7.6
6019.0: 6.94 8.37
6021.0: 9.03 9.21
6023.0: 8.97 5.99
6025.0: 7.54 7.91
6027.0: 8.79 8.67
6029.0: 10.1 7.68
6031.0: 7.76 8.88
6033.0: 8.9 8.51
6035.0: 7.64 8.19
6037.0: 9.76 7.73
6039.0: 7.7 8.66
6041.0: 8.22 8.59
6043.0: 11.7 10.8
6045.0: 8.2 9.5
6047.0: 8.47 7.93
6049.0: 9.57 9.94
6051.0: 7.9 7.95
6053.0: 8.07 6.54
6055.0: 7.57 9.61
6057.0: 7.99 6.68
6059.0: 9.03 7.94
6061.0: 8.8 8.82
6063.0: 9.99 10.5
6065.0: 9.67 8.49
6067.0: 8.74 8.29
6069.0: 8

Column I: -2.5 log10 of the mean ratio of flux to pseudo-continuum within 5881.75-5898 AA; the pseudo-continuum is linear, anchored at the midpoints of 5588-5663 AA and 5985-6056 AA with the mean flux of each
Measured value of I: 0.445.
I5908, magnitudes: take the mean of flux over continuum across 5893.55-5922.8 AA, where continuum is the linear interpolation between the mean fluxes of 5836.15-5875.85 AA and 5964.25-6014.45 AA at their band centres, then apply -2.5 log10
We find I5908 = 0.10 mag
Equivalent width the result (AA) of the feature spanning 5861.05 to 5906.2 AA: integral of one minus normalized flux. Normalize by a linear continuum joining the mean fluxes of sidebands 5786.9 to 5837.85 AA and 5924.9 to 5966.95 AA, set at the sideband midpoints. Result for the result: 5.3 AA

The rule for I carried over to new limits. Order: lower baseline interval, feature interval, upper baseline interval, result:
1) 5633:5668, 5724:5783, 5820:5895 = -0.06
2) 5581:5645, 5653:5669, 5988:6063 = 0.03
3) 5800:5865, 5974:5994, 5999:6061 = 0.01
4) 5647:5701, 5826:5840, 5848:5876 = 0.06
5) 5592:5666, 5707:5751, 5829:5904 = -0.07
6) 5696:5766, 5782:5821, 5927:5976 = 0.01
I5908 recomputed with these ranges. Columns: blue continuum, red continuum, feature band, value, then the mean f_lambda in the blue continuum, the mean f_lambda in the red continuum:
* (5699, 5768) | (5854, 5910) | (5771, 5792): 0.02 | 8.48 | 7.54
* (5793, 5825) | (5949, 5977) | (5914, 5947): 0.02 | 8.48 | 8.62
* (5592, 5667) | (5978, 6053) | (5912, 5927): 0.04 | 8.13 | 8.44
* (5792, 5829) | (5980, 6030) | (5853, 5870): 0.02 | 8.54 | 8.25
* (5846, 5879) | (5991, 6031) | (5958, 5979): -0.09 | 8.38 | 8.33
